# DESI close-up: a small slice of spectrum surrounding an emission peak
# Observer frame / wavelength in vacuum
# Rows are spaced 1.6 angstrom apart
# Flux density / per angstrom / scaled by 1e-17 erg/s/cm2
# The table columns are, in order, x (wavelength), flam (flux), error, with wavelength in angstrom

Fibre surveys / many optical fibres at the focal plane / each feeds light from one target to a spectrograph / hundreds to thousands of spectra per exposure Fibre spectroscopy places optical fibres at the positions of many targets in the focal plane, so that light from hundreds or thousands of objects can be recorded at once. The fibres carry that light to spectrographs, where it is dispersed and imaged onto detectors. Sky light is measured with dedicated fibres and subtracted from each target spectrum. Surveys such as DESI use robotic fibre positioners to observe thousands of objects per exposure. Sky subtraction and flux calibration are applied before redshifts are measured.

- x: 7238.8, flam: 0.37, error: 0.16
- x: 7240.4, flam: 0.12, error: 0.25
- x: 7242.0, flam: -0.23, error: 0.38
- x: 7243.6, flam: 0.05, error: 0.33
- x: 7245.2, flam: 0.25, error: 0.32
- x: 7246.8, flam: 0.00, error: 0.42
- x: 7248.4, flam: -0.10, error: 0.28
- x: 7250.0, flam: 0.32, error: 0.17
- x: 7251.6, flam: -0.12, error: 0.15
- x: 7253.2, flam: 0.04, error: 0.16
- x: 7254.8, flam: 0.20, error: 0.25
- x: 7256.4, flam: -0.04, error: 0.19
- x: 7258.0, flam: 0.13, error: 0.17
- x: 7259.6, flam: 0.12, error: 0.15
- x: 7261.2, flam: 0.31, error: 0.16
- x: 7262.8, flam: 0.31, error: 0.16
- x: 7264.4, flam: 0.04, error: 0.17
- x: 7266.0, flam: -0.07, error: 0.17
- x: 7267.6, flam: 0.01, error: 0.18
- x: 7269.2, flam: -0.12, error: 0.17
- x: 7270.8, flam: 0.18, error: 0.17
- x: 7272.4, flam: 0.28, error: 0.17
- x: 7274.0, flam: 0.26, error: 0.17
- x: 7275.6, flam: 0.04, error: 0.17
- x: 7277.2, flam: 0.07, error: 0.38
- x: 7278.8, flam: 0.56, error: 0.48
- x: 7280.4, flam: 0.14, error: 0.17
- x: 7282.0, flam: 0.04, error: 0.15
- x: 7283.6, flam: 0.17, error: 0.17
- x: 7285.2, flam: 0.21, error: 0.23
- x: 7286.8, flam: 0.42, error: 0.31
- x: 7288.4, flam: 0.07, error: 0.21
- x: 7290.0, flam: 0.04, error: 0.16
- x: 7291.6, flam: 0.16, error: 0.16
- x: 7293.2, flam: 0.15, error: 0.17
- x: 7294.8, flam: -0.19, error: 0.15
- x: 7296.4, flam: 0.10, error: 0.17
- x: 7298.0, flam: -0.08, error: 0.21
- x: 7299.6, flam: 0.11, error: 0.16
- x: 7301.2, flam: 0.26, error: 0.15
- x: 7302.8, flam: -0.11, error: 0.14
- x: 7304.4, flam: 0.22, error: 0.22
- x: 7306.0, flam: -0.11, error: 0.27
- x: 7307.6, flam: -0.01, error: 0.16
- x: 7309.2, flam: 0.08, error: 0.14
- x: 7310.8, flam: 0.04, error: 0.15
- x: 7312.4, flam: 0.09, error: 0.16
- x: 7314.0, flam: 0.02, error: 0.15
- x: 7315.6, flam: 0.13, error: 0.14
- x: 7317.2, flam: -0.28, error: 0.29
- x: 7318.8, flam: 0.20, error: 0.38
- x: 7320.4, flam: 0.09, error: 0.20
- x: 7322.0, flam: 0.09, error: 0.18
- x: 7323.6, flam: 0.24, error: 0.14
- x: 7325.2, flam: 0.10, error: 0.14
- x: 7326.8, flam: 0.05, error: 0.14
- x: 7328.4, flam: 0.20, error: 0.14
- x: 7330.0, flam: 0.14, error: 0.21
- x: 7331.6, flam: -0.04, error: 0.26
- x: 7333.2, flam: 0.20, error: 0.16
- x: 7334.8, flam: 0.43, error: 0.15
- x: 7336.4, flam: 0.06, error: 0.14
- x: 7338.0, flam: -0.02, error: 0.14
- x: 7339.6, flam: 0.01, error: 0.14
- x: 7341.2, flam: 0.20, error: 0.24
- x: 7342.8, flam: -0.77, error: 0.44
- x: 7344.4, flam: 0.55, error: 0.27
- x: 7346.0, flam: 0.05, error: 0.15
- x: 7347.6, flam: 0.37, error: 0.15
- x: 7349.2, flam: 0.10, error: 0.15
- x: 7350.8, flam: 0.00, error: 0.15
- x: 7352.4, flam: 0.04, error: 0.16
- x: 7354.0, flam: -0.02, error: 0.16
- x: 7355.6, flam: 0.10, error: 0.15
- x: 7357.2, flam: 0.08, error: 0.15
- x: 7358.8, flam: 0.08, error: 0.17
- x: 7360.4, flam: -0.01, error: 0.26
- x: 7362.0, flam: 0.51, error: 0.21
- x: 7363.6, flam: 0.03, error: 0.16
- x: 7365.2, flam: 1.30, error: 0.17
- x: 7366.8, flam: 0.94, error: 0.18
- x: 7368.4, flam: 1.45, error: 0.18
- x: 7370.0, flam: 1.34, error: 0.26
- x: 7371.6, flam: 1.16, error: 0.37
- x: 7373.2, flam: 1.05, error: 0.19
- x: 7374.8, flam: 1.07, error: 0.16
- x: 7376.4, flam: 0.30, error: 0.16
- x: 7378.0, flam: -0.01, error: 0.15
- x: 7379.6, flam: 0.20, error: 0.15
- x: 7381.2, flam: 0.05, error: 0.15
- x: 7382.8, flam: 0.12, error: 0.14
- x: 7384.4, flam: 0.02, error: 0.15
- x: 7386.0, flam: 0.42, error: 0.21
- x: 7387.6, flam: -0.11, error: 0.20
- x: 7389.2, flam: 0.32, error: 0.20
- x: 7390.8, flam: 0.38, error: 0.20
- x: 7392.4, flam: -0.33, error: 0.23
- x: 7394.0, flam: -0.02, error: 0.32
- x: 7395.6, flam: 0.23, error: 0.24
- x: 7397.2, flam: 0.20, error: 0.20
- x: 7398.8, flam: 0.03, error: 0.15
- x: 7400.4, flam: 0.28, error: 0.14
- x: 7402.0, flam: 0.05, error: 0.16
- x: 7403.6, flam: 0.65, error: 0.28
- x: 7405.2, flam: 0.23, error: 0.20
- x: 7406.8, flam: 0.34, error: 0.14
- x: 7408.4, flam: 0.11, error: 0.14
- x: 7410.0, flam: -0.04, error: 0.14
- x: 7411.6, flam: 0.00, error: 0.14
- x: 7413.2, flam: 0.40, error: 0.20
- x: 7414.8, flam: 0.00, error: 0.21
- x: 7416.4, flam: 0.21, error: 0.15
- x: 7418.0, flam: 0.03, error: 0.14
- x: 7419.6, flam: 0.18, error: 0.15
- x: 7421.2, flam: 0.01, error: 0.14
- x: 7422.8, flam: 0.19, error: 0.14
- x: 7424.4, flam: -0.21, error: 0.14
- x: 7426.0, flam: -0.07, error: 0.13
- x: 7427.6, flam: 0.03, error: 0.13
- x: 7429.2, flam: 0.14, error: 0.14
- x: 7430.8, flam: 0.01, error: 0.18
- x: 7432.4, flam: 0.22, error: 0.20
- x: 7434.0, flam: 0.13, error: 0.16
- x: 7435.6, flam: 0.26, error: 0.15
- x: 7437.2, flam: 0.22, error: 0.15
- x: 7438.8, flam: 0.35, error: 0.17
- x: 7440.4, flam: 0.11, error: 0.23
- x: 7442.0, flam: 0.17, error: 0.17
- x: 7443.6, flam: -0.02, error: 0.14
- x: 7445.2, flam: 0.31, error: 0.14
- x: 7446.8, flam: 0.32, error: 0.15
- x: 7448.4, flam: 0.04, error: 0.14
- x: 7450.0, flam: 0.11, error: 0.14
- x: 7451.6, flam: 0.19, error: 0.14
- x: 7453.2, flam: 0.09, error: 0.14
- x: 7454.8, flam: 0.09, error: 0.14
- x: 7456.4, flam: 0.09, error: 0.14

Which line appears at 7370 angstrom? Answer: [O II]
